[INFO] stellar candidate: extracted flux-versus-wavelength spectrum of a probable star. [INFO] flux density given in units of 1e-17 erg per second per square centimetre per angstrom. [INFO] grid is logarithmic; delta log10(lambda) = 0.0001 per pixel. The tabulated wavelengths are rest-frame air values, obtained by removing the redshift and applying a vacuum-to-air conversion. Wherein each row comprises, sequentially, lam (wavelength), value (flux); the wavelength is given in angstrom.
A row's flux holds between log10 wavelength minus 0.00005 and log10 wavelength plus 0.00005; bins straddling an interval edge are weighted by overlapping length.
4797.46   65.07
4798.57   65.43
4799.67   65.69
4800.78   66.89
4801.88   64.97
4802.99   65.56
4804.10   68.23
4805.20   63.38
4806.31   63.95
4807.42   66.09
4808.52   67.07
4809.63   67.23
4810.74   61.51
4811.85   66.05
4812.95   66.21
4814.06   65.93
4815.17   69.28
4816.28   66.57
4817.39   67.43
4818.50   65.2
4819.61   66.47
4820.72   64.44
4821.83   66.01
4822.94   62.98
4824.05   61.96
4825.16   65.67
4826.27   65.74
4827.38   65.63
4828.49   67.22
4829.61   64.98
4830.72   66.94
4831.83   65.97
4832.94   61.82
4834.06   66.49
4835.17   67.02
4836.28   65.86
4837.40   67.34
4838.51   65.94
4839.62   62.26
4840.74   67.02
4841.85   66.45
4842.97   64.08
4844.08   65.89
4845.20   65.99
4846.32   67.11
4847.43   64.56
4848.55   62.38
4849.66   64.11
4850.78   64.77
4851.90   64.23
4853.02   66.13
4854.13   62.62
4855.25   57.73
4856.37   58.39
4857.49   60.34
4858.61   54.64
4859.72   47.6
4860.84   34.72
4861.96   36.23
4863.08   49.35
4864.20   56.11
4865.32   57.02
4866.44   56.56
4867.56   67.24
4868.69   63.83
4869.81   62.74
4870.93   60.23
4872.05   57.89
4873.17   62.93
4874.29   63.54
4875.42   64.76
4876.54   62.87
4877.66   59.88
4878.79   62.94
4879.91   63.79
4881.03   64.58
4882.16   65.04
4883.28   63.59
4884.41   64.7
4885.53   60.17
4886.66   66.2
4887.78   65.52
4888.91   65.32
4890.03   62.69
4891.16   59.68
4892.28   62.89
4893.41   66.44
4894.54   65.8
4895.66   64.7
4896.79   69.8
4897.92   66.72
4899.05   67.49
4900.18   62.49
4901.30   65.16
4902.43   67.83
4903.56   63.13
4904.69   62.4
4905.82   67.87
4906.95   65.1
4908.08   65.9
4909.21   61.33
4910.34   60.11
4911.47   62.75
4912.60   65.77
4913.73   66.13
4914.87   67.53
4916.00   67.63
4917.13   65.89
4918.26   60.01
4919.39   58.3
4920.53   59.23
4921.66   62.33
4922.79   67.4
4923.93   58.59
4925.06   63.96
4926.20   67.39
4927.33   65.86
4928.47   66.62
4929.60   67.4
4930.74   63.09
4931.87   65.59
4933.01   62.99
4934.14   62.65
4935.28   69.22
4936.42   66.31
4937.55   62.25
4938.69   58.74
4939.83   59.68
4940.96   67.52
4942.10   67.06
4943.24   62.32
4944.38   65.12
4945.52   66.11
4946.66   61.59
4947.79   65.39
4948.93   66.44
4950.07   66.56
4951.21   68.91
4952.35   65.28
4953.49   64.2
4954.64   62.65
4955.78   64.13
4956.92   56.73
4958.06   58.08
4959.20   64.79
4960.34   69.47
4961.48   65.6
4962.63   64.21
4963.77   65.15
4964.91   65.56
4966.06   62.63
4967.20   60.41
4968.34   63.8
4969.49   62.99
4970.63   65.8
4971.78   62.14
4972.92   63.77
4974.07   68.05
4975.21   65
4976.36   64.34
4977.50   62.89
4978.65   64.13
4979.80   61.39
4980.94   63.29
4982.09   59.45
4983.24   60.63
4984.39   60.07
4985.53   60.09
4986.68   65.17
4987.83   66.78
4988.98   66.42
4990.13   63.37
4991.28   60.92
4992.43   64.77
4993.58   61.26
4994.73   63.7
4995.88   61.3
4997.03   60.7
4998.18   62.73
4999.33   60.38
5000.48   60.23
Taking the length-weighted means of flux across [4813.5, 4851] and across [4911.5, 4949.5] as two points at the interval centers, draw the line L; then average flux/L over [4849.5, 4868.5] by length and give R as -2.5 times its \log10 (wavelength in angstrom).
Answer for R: 0.159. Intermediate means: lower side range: 65.5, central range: 56.3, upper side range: 64.3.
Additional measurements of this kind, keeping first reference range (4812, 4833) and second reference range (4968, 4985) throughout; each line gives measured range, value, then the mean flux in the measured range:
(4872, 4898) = 0.01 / 63.9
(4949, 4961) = -0.01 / 64.2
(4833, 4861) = 0.05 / 62.5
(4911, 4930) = 0.00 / 64.3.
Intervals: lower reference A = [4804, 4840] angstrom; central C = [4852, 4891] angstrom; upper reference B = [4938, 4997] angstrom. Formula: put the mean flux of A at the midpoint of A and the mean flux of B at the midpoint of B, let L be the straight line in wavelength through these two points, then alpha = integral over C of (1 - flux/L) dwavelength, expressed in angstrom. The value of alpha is 3.13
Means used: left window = 65.6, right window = 63.6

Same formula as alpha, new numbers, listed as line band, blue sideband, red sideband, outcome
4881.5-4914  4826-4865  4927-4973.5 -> -0.9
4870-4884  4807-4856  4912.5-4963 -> 0.5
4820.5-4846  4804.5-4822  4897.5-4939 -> 0.1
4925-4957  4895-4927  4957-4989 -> -0.4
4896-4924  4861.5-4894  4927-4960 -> -0.7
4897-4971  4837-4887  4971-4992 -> -2.3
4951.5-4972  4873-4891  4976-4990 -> -0.2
